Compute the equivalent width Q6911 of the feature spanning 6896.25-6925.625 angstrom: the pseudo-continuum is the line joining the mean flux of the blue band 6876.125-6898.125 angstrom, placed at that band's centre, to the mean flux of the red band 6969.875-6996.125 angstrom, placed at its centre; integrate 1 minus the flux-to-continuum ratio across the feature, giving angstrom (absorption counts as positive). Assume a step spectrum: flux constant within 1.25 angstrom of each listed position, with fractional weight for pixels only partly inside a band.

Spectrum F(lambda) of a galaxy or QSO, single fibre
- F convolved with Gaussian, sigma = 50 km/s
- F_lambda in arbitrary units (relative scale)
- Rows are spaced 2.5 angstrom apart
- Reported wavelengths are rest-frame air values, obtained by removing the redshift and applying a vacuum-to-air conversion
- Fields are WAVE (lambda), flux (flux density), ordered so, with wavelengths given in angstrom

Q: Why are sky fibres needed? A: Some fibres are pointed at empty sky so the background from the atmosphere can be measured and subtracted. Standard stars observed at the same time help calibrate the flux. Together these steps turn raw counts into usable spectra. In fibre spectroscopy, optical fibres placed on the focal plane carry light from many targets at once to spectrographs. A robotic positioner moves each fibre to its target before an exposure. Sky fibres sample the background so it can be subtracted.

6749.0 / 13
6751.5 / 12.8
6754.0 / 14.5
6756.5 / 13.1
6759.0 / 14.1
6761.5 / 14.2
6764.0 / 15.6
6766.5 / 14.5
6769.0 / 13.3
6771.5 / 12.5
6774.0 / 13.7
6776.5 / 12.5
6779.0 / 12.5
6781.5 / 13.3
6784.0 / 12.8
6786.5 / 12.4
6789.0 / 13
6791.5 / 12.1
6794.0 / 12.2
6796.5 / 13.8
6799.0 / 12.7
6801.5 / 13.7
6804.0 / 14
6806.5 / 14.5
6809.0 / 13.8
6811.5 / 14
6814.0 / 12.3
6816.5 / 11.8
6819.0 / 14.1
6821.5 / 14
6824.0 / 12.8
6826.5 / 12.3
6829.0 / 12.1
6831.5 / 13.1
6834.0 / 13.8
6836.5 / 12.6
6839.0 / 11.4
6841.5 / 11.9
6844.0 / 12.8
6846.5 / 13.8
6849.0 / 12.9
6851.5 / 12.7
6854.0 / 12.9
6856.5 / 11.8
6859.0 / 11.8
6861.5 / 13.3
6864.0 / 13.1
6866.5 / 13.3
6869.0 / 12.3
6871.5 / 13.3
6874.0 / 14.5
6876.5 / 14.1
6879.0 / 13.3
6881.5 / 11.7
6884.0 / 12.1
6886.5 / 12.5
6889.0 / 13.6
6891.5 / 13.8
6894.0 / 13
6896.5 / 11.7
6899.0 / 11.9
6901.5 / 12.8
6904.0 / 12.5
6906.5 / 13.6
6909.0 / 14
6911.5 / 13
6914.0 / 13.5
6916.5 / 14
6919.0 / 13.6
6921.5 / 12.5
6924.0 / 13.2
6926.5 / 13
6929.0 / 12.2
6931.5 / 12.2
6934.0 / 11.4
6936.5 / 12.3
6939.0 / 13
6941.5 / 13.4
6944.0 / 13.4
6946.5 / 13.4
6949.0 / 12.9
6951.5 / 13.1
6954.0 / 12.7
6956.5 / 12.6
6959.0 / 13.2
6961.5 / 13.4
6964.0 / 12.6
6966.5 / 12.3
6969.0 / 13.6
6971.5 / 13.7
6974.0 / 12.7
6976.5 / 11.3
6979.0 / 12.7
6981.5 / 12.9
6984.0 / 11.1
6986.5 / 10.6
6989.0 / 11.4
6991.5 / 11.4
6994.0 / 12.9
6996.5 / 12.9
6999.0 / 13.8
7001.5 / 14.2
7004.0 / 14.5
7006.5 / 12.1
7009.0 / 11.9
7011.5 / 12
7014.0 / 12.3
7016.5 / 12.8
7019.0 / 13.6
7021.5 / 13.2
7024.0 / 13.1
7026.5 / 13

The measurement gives -1.0 angstrom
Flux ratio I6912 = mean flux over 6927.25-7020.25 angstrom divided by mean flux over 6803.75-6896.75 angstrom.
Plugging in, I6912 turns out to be 1.0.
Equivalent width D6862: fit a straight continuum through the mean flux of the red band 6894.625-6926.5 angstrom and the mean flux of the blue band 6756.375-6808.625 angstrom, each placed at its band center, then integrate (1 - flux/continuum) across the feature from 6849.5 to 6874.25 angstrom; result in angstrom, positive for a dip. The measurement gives 0.6 angstrom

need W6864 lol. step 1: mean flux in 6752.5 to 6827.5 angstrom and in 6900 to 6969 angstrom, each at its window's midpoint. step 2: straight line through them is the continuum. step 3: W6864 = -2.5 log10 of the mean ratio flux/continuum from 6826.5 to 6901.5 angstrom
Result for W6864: 0.03 mag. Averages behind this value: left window 13.3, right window 13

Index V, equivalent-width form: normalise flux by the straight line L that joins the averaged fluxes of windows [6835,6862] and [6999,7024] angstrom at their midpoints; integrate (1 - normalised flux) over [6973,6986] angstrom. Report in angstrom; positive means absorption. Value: 0.9 angstrom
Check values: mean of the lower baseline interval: 12.5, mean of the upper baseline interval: 13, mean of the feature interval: 12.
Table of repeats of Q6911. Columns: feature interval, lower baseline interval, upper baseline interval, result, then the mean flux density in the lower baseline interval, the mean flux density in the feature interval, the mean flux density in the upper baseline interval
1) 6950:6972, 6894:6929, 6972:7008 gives -0.6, 13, 13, 12.5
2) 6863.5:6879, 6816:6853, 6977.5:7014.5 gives -0.9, 12.8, 13.4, 12.4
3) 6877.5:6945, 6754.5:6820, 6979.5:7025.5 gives 0.3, 13.3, 12.9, 12.6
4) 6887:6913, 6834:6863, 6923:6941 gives -0.9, 12.6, 13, 12.5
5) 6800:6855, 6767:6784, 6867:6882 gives 0.4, 13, 13.1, 13.3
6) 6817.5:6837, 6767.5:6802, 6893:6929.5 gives -0.3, 12.9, 13.1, 13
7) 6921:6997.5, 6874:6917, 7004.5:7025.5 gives 1.6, 13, 12.6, 12.7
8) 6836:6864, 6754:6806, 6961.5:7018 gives 1.1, 13.3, 12.6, 12.6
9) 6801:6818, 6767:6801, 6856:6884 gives -0.7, 12.9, 13.4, 12.9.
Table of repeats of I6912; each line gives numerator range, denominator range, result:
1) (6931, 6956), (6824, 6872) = 1.01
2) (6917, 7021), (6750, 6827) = 0.95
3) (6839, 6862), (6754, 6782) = 0.92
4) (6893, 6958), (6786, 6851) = 0.99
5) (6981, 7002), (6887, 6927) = 0.94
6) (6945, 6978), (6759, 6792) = 0.97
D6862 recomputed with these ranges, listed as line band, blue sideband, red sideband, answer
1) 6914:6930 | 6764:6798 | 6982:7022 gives -0.5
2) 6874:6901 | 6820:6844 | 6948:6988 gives -0.4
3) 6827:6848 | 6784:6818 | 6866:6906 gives 0.5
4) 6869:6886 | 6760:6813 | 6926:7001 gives -0.1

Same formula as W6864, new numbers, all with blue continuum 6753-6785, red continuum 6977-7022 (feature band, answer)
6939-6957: -0.026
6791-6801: 0.053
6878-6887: 0.060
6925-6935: 0.053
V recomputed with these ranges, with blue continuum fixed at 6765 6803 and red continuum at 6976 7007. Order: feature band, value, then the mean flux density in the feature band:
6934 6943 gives -0.1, 12.7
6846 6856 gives -0.1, 12.9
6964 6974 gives -0.4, 13.1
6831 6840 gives 0.1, 12.7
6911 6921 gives -0.6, 13.5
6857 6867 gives 0.0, 12.8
